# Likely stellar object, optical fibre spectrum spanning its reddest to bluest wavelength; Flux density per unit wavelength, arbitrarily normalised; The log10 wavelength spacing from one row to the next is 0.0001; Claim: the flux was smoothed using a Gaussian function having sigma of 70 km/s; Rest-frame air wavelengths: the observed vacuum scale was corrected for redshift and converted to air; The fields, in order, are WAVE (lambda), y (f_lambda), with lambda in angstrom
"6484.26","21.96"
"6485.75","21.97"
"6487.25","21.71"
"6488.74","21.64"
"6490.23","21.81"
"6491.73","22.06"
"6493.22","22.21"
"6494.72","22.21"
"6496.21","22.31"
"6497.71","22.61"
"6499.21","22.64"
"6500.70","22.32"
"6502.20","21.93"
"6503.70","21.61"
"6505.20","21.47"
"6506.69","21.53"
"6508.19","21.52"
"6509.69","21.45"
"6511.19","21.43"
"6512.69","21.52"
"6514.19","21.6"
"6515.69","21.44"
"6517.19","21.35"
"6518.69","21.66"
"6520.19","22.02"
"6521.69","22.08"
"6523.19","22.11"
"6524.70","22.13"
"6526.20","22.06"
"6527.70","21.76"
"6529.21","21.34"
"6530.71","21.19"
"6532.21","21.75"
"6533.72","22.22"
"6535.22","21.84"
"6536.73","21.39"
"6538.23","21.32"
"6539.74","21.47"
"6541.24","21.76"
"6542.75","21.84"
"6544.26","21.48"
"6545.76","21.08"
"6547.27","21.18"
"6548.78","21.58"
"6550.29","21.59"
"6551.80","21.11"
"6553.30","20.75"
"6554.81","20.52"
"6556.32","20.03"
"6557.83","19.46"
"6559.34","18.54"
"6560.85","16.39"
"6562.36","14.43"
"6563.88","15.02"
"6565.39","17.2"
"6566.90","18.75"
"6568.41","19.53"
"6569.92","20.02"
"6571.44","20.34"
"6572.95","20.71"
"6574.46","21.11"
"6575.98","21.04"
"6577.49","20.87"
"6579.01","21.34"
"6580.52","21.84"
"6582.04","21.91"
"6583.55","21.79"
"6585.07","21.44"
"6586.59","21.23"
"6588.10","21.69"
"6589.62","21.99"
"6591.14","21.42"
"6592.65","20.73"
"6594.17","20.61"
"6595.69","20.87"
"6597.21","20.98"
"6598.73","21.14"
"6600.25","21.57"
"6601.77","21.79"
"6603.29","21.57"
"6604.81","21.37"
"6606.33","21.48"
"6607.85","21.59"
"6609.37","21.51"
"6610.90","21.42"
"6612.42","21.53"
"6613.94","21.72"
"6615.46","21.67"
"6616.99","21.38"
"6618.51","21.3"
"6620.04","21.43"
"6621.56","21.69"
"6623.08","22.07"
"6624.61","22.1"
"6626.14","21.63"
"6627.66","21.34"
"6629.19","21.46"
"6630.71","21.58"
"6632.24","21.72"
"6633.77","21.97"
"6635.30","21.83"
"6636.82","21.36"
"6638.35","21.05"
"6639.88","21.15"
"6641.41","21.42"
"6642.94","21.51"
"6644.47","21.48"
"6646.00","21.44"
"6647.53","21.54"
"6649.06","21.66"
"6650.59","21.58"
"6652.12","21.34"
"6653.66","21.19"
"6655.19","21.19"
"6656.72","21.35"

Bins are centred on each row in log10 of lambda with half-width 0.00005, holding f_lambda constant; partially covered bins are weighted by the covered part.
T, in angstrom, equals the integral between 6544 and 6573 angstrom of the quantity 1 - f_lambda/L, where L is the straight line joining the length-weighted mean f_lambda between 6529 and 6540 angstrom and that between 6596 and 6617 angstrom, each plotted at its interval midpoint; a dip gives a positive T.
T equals 2.9 angstrom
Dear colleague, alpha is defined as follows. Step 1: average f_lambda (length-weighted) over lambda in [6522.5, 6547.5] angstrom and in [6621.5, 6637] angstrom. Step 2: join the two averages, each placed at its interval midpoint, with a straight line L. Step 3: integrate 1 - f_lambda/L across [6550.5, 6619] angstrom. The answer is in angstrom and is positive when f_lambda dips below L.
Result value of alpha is 3.57 angstrom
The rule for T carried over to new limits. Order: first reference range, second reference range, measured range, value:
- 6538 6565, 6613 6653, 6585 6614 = -0.7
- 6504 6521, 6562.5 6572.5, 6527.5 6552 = -2.0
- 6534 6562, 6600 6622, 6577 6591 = -0.3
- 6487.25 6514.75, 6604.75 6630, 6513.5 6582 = 3.4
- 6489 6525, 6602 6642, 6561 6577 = 2.2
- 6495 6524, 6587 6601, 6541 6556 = 0.2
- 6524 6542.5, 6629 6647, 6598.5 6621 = 0.0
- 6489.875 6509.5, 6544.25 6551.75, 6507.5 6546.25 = 0.0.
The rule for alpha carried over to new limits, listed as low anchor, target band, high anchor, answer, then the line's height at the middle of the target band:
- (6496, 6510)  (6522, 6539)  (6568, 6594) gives -0.07 angstrom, 21.7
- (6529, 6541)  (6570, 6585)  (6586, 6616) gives 0.21 angstrom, 21.5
